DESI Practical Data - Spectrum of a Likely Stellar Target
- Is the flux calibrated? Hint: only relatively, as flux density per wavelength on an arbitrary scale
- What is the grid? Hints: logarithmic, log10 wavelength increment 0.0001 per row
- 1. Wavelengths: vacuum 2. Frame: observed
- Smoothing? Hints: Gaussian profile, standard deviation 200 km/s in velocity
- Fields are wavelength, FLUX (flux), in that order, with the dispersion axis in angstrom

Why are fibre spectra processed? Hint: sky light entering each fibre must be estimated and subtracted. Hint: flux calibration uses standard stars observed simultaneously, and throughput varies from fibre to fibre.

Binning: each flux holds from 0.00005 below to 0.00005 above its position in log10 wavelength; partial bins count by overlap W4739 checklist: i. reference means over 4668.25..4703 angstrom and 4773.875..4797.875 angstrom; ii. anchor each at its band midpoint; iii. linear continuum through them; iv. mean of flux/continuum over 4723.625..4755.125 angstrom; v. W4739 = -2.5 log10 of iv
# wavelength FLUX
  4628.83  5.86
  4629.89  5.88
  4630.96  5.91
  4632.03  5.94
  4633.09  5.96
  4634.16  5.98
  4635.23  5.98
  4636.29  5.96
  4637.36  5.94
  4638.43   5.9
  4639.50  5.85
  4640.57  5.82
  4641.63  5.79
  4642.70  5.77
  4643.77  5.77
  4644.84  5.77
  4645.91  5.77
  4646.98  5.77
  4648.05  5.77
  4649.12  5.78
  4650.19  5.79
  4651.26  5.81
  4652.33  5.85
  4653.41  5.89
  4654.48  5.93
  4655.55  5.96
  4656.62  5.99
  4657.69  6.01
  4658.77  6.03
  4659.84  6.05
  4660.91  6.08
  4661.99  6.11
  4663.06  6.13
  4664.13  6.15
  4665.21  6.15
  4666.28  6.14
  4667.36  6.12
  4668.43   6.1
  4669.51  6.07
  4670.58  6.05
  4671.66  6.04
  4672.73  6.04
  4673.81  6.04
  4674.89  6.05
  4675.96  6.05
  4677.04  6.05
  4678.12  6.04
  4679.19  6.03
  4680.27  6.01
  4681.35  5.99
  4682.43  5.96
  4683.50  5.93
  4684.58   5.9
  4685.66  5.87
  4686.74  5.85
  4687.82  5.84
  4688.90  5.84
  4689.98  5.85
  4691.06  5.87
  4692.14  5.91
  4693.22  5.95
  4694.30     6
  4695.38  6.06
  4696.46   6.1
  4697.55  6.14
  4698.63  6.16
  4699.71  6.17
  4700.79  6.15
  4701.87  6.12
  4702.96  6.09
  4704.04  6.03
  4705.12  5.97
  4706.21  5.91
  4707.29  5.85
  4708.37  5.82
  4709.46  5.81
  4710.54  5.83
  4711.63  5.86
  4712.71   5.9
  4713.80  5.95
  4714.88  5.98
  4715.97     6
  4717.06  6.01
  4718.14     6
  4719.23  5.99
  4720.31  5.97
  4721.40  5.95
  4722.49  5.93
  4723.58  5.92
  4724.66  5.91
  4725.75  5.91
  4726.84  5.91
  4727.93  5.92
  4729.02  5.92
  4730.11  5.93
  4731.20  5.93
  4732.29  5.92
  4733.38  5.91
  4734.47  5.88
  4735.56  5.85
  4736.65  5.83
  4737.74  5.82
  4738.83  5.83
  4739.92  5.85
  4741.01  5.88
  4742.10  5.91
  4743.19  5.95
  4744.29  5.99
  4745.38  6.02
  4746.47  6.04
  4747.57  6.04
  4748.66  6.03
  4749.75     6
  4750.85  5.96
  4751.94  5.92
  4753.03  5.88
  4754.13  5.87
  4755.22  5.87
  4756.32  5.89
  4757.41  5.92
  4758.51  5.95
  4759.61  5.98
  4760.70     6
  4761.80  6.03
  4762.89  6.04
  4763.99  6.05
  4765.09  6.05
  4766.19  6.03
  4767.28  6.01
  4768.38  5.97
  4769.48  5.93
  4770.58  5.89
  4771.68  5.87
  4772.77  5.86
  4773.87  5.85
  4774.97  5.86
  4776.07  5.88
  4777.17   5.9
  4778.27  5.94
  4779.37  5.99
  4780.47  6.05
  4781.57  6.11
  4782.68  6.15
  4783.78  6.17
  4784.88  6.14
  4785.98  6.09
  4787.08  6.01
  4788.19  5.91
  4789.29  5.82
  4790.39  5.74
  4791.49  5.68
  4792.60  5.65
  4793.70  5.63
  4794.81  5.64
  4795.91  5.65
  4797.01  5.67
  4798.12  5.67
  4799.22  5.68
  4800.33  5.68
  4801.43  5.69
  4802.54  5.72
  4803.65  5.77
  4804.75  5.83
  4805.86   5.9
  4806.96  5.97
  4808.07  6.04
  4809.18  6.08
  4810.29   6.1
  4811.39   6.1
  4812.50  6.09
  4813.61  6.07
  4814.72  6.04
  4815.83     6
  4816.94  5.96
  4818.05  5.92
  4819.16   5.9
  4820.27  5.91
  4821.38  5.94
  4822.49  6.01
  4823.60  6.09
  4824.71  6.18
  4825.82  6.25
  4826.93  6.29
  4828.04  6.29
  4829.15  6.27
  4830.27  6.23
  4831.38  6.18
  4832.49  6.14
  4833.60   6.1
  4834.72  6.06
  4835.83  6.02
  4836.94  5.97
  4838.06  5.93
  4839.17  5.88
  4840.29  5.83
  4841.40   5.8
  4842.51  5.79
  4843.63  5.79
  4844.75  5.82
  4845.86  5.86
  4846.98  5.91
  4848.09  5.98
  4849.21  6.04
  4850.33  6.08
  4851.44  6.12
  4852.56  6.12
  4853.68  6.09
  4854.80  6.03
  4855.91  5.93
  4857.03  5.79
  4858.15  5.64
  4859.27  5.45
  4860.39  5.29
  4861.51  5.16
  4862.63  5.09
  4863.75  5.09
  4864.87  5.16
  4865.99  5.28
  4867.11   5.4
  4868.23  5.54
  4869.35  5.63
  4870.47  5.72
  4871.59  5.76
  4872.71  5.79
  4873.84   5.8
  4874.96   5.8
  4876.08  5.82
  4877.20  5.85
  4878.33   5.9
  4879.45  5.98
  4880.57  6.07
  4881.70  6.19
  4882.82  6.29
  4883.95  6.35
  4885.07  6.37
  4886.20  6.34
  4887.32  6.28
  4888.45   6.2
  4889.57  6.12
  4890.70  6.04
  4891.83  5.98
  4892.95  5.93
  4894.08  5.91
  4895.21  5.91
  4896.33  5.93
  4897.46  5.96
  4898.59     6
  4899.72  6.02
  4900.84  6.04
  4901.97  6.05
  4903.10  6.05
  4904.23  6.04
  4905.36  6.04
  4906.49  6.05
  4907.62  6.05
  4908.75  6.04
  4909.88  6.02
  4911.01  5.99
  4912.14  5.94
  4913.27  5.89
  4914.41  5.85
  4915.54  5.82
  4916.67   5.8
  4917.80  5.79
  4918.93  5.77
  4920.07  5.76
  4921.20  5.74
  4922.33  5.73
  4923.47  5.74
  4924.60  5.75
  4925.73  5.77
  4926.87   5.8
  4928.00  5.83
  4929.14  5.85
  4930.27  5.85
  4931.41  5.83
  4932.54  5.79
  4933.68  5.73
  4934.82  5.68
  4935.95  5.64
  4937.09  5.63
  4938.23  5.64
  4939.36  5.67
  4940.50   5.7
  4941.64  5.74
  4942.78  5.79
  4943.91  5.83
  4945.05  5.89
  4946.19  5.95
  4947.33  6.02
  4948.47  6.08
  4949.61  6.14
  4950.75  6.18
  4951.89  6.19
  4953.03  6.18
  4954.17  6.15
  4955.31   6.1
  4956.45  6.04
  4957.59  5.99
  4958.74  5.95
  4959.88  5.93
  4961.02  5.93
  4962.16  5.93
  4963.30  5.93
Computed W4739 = 0.003 mag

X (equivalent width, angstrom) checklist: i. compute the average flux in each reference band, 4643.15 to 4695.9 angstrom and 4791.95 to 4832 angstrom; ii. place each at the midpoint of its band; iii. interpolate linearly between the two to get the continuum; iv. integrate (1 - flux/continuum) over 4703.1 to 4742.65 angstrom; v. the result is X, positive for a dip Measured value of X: 0.3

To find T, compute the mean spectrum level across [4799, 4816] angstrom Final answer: 5.92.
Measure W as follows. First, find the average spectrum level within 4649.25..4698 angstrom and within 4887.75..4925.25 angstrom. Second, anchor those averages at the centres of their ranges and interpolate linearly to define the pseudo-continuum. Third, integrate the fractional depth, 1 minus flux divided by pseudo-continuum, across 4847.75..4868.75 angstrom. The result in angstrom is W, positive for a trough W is 1.1 angstrom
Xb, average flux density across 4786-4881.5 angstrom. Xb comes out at 5.86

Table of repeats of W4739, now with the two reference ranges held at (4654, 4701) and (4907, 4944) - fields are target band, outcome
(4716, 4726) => 0.004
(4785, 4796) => 0.022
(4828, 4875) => 0.013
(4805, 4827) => -0.024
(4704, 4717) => 0.016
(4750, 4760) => 0.007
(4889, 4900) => -0.027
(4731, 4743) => 0.017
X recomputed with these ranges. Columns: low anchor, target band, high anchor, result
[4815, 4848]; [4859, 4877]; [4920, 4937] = 1.29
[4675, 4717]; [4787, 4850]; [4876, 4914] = 0.90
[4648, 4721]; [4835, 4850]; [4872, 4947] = 0.09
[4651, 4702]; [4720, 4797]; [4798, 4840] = 1.06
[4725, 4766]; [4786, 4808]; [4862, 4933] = 0.55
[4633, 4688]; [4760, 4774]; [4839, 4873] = -0.37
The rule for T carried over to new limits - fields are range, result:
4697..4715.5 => 5.98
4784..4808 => 5.8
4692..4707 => 6.05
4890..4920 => 5.95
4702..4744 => 5.92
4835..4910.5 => 5.89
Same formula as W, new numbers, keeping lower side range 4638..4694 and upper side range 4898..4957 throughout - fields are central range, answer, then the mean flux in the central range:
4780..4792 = -0.13 angstrom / 5.99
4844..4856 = -0.17 angstrom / 6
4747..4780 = -0.11 angstrom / 5.95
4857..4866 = 0.92 angstrom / 5.3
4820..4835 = -0.58 angstrom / 6.14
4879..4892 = -0.63 angstrom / 6.19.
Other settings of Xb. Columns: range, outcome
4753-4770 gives 5.97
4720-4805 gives 5.9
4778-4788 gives 6.07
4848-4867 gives 5.65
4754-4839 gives 5.96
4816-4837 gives 6.09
